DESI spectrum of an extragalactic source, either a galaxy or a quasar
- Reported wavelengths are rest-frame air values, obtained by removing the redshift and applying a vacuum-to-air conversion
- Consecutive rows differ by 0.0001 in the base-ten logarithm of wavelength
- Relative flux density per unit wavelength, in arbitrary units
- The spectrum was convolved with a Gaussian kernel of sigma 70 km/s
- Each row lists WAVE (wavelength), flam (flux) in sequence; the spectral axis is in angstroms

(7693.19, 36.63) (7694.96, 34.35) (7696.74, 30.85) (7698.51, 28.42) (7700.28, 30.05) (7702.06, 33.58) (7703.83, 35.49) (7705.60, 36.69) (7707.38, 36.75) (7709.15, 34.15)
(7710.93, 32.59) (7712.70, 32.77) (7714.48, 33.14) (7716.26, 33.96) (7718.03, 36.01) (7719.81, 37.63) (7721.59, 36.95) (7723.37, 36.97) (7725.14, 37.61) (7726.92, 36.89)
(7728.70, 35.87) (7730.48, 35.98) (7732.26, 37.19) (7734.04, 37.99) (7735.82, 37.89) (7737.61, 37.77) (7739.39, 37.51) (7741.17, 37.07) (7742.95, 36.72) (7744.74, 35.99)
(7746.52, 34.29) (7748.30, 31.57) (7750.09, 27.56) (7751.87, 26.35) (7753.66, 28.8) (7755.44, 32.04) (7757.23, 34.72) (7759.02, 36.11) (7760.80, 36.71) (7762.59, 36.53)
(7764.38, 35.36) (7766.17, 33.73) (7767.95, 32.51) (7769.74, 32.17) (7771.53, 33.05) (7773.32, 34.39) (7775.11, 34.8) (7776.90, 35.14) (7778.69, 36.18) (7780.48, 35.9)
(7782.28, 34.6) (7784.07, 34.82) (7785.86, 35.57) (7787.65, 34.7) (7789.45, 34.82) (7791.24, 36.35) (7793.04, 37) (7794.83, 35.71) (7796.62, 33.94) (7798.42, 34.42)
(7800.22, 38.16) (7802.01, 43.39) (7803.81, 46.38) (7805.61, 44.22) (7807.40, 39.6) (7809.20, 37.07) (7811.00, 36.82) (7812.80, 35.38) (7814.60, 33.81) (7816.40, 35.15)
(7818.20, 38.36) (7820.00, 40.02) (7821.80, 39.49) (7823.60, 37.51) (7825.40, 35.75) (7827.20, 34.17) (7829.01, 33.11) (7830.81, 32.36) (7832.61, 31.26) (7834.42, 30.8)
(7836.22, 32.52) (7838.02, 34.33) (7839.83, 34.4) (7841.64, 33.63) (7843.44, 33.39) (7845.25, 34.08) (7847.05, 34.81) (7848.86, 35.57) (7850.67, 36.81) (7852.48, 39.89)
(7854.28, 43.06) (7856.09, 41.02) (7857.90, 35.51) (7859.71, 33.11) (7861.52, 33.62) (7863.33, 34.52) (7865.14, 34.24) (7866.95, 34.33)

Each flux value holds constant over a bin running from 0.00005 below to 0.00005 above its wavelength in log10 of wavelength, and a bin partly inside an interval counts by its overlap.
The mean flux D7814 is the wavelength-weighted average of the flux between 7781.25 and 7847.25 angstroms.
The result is 36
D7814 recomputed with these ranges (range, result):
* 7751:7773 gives 33.2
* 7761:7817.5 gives 36.2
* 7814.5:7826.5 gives 37.3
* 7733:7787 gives 34.5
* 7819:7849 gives 34.5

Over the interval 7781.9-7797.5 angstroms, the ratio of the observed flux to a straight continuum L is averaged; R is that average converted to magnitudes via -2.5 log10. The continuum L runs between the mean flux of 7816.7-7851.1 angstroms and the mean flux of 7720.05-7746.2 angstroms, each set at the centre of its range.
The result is 0.01 mag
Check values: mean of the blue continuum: 37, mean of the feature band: 35.3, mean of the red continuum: 34.8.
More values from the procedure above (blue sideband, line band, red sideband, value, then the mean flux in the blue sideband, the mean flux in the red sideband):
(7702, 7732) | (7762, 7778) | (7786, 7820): 0.080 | 35.6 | 37.5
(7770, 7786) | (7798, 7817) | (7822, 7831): -0.110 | 34.8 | 35.1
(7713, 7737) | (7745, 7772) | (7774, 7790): 0.089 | 36.4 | 35.2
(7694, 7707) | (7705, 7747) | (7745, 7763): -0.107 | 32.9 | 32.5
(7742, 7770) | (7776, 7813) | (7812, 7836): -0.088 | 33.2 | 35.1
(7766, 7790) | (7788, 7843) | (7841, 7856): -0.019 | 34.5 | 36.7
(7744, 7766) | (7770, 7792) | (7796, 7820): 0.021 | 33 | 38.3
